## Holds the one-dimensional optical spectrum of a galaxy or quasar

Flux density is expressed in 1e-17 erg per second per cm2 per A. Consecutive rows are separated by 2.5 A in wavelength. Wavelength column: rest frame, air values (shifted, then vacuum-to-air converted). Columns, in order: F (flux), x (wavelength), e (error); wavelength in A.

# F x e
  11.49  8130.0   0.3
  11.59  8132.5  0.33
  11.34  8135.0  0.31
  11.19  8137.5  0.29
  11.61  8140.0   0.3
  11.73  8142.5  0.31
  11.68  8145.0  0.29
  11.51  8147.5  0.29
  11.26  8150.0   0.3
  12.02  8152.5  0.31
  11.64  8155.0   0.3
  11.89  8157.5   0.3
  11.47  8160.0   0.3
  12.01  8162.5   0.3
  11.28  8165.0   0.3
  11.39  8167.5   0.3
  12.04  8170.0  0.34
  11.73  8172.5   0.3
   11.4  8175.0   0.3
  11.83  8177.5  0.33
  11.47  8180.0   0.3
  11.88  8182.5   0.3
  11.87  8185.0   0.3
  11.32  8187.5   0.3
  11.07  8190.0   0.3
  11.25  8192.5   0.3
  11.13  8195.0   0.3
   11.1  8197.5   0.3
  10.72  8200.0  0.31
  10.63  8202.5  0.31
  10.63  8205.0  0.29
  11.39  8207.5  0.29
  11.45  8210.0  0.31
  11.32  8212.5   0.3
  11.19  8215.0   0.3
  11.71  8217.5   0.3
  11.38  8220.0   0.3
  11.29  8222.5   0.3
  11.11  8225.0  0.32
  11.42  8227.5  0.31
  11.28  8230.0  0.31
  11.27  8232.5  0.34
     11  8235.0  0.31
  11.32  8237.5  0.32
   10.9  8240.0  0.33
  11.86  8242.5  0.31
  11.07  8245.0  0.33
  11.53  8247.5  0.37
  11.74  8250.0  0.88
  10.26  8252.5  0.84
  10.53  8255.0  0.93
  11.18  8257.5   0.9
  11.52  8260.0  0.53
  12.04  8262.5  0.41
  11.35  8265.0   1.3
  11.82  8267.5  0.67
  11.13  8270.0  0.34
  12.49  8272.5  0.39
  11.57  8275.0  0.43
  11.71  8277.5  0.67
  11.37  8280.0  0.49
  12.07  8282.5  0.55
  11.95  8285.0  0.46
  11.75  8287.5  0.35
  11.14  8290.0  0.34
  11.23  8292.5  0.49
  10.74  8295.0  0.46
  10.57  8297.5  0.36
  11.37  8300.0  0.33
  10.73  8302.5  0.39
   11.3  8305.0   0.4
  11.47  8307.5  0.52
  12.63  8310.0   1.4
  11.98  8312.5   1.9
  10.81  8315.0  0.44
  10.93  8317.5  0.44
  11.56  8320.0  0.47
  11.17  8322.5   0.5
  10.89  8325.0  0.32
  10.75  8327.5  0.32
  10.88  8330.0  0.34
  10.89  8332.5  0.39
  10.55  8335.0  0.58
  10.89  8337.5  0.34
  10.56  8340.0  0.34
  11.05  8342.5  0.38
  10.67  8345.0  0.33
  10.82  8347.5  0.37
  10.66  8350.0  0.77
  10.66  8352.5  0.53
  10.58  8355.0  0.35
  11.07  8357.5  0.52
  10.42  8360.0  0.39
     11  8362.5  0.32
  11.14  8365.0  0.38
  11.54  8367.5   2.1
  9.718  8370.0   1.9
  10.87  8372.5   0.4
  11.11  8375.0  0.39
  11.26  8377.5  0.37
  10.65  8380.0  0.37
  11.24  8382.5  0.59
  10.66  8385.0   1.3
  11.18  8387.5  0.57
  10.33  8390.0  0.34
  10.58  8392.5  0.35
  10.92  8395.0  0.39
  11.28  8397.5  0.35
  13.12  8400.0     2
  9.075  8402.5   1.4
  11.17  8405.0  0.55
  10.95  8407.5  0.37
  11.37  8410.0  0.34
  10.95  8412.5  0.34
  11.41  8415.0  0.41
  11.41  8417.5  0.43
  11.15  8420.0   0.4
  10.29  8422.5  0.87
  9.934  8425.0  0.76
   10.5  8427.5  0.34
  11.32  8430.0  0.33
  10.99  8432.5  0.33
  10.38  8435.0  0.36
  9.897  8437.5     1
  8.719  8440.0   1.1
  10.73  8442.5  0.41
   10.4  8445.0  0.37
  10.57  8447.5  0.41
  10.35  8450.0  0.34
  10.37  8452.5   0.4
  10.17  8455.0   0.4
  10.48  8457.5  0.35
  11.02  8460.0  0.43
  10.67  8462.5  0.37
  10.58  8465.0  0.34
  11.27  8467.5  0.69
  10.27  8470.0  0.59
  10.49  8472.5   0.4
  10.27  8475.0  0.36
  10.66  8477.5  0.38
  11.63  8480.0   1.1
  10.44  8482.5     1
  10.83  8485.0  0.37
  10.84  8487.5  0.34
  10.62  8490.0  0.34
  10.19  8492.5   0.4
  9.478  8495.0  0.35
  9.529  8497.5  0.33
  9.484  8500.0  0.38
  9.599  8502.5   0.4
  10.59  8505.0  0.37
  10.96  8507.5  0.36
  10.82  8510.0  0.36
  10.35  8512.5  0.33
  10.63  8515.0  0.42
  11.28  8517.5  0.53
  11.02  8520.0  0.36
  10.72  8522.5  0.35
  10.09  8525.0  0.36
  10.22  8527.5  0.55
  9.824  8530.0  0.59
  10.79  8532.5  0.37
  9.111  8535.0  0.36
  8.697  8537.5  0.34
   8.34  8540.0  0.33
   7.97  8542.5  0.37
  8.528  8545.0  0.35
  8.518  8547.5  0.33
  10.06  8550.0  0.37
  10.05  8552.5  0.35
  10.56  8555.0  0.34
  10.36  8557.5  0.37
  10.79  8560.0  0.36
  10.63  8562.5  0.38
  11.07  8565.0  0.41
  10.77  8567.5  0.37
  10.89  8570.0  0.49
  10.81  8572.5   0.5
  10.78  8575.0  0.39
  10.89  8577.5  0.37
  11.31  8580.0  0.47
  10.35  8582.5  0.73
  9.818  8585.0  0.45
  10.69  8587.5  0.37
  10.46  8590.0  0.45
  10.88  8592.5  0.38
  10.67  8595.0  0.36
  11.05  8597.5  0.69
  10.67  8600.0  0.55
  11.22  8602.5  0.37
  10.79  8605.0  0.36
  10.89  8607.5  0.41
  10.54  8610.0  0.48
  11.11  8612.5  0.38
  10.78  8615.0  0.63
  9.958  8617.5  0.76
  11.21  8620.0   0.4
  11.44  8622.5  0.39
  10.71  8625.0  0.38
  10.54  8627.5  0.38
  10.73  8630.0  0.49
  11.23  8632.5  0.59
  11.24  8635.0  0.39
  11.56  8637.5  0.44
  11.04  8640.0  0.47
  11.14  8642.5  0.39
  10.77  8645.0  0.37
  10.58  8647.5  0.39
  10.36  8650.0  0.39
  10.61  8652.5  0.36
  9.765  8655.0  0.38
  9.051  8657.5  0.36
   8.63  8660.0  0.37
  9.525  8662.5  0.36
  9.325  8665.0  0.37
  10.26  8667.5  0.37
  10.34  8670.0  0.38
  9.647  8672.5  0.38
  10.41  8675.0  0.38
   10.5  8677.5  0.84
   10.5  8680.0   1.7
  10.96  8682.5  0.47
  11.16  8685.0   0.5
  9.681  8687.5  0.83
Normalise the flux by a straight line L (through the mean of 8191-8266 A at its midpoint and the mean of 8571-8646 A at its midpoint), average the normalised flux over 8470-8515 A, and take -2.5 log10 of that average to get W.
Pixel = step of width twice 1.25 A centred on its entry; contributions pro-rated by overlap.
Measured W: 0.06 mag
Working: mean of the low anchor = 11.2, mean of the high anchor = 10.8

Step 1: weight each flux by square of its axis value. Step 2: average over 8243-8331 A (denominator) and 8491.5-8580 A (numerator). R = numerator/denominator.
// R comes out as 0.95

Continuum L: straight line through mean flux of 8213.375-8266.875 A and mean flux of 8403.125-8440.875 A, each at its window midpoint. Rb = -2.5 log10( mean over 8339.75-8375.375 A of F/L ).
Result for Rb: 0.01 mag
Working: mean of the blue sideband 11.3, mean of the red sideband 10.7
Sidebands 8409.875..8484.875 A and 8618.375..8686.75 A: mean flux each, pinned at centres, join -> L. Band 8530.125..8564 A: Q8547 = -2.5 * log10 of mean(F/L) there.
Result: 0.10 mag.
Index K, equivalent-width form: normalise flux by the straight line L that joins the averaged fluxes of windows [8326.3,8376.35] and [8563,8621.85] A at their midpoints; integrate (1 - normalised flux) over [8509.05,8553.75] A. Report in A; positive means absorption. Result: 3.9 A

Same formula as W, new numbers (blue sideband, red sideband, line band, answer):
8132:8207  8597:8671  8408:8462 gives 0.04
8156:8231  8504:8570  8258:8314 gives -0.05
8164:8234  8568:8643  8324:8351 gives 0.04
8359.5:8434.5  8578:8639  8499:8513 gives 0.06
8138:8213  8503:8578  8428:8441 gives 0.03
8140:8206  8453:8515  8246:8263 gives 0.00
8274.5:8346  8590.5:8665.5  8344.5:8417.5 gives 0.02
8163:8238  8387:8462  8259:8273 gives -0.05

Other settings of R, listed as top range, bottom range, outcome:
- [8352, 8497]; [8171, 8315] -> 0.98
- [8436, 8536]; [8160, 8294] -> 0.97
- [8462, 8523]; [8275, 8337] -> 0.98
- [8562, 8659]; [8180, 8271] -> 1.04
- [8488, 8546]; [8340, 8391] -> 0.95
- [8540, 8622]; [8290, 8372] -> 1.01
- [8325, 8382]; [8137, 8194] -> 0.98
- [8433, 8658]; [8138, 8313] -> 0.99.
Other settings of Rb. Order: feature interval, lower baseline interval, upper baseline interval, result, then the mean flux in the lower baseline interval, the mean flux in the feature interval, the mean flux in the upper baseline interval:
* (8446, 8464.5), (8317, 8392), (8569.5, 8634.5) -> 0.031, 10.9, 10.5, 10.8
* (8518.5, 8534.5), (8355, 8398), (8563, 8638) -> 0.045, 10.9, 10.4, 10.8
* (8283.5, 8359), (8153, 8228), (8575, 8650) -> 0.015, 11.4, 11.1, 10.8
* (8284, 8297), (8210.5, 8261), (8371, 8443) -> -0.019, 11.2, 11.3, 10.8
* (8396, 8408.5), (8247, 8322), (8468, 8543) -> -0.034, 11.4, 11.1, 10.2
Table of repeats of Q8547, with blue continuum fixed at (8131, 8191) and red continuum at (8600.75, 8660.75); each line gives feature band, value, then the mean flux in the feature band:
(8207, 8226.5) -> 0.01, 11.4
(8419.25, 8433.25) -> 0.04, 10.7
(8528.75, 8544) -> 0.19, 9.11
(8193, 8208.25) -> 0.06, 10.9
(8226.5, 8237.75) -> 0.02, 11.2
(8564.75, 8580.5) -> -0.01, 10.9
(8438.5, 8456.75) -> 0.09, 10.2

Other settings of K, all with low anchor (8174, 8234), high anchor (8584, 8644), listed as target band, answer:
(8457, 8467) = 0.24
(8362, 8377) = 0.28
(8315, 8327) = 0.10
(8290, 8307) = 0.26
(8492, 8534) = 2.44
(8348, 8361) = 0.52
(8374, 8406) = 0.37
